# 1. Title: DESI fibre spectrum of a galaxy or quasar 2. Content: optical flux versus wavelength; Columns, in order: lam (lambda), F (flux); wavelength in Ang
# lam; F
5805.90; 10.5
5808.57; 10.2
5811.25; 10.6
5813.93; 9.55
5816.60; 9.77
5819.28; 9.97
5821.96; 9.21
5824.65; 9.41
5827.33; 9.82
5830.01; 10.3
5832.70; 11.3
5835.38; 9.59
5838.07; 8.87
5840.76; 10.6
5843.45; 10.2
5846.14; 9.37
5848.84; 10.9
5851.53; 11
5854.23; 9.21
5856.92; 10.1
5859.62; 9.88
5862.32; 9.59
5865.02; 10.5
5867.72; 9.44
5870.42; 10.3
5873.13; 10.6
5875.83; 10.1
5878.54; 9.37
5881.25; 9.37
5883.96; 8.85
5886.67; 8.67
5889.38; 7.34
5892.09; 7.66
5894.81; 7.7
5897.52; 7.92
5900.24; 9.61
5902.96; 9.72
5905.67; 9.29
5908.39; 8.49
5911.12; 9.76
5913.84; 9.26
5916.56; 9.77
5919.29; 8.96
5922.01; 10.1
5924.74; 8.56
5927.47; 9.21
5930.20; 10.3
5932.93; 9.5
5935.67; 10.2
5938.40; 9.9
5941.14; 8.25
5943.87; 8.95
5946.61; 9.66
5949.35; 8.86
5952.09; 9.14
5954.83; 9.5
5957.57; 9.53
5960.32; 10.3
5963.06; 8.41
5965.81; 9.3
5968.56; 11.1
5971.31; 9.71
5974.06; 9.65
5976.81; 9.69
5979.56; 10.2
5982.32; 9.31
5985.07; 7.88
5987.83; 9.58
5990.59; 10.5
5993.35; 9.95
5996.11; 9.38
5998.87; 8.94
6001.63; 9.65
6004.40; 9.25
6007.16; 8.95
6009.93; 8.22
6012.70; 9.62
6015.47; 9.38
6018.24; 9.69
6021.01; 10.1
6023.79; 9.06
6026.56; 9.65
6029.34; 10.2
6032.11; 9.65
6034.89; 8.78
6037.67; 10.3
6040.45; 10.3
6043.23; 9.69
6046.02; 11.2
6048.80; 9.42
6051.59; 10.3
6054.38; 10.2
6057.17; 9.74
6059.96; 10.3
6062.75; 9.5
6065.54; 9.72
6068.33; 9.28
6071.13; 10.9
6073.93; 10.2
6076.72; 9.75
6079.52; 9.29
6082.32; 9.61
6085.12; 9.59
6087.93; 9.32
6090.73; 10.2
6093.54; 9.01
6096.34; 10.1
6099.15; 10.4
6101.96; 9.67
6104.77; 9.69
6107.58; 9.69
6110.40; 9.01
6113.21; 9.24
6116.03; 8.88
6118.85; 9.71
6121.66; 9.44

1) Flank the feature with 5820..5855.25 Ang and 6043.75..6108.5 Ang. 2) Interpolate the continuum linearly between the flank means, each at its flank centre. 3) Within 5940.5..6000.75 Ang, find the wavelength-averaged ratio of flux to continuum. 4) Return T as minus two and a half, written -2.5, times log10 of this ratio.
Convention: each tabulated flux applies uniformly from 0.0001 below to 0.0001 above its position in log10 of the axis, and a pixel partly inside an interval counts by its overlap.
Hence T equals 0.05 mag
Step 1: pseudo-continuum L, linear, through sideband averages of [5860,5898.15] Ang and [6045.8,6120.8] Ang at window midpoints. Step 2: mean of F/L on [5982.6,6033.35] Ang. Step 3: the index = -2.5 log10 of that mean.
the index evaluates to 0.01 mag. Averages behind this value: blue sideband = 9.14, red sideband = 9.75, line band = 9.42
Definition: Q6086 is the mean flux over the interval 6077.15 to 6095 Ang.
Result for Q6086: 9.52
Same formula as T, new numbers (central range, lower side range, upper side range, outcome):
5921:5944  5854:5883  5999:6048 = 0.03 mag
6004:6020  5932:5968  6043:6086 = 0.05 mag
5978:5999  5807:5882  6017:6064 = 0.05 mag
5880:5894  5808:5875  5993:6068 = 0.19 mag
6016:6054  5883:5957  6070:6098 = -0.03 mag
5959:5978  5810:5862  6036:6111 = 0.02 mag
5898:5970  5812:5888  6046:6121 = 0.04 mag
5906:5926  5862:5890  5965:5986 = 0.03 mag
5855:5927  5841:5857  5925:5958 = 0.06 mag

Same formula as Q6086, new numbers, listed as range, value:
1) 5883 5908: 8.53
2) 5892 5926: 9.04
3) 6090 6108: 9.82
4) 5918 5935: 9.47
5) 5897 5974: 9.42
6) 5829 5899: 9.56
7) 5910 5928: 9.38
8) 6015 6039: 9.66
